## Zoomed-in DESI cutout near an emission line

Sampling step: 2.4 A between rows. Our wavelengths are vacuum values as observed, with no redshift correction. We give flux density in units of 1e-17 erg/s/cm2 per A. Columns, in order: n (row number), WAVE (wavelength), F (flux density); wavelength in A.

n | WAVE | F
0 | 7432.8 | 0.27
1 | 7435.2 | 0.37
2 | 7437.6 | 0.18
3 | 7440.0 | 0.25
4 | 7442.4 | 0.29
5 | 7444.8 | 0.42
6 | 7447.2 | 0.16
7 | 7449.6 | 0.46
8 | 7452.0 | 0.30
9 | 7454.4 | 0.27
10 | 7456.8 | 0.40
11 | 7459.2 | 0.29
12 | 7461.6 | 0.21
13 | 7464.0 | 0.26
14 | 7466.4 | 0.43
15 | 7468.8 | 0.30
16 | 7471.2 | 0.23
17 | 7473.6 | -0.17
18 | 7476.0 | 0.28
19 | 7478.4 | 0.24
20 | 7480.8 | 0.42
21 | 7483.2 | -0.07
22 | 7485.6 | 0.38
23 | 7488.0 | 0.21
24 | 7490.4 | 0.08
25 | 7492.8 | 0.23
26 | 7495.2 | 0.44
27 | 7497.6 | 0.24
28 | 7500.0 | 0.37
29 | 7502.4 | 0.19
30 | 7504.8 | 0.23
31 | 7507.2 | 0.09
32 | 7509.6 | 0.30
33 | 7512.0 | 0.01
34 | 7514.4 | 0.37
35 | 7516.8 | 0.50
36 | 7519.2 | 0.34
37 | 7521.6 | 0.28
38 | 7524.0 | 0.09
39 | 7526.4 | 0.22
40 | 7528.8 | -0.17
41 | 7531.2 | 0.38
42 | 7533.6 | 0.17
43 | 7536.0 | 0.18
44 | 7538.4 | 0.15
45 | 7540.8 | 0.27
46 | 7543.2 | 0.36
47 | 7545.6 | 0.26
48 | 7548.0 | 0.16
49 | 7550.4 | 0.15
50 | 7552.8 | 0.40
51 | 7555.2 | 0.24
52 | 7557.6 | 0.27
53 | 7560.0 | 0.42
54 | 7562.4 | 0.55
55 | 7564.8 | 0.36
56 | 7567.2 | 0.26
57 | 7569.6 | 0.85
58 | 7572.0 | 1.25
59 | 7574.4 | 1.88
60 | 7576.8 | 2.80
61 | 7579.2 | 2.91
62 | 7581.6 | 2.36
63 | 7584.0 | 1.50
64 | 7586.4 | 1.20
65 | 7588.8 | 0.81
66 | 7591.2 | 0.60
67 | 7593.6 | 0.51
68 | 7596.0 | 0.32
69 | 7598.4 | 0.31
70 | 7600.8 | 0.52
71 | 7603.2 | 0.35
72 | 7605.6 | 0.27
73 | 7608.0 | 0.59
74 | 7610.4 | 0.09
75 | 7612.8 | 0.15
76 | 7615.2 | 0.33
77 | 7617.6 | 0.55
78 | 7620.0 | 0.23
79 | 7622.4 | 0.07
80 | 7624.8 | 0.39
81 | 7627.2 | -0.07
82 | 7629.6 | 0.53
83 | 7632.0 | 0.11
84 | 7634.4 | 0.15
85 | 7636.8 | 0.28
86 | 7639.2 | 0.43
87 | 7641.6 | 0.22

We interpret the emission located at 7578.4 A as [O II] 3727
